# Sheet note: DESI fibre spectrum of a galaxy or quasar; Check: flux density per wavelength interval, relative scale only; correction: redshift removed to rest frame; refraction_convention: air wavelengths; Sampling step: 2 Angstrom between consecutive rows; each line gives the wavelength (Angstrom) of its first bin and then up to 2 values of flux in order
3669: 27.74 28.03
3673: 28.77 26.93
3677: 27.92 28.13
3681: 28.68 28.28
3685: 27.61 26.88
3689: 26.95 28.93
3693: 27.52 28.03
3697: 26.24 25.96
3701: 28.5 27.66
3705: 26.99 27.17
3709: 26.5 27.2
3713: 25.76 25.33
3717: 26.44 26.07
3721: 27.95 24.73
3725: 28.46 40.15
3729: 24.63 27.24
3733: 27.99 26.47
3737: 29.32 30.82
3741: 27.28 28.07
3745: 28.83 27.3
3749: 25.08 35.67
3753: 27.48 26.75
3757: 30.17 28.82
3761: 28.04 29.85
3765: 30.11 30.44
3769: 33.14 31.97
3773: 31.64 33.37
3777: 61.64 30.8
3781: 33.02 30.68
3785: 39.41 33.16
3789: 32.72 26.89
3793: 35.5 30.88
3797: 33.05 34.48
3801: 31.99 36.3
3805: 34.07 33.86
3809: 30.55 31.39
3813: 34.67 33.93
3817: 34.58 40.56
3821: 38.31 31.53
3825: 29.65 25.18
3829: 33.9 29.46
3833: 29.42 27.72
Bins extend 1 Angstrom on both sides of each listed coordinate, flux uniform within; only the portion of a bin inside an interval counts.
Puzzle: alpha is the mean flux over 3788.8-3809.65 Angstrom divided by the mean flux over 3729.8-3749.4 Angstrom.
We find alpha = 1.18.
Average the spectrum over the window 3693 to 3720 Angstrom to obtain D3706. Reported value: 26.8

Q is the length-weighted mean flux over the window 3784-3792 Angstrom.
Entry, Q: 33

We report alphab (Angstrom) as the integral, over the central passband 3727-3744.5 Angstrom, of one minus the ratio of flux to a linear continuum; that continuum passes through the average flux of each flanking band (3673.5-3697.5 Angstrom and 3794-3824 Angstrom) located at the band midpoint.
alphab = 1.0 Angstrom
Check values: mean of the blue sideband 27.7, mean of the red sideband 34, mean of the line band 28.5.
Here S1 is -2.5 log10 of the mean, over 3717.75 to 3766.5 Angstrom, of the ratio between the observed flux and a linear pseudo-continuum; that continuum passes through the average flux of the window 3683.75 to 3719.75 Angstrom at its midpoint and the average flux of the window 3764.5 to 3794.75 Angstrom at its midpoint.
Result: 0.08 mag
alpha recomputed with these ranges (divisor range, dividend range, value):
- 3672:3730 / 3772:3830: 1.23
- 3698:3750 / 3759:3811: 1.21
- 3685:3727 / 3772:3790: 1.33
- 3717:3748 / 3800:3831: 1.17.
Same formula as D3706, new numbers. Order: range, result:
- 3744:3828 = 32.6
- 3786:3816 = 32.9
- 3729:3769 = 28.7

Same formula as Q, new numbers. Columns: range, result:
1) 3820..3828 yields 31.2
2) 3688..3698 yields 27.5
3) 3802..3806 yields 35.2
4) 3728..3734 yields 26.6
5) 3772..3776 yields 32.5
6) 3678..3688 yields 27.9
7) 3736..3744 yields 28.9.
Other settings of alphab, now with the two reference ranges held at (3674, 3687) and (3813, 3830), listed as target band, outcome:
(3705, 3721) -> 1.5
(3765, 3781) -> -2.0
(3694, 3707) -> 0.6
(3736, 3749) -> 0.9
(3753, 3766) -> 0.9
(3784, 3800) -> -0.5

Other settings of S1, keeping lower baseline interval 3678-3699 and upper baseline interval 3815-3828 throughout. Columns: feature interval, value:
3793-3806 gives -0.04 mag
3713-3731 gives 0.05 mag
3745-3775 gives 0.03 mag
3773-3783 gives -0.20 mag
